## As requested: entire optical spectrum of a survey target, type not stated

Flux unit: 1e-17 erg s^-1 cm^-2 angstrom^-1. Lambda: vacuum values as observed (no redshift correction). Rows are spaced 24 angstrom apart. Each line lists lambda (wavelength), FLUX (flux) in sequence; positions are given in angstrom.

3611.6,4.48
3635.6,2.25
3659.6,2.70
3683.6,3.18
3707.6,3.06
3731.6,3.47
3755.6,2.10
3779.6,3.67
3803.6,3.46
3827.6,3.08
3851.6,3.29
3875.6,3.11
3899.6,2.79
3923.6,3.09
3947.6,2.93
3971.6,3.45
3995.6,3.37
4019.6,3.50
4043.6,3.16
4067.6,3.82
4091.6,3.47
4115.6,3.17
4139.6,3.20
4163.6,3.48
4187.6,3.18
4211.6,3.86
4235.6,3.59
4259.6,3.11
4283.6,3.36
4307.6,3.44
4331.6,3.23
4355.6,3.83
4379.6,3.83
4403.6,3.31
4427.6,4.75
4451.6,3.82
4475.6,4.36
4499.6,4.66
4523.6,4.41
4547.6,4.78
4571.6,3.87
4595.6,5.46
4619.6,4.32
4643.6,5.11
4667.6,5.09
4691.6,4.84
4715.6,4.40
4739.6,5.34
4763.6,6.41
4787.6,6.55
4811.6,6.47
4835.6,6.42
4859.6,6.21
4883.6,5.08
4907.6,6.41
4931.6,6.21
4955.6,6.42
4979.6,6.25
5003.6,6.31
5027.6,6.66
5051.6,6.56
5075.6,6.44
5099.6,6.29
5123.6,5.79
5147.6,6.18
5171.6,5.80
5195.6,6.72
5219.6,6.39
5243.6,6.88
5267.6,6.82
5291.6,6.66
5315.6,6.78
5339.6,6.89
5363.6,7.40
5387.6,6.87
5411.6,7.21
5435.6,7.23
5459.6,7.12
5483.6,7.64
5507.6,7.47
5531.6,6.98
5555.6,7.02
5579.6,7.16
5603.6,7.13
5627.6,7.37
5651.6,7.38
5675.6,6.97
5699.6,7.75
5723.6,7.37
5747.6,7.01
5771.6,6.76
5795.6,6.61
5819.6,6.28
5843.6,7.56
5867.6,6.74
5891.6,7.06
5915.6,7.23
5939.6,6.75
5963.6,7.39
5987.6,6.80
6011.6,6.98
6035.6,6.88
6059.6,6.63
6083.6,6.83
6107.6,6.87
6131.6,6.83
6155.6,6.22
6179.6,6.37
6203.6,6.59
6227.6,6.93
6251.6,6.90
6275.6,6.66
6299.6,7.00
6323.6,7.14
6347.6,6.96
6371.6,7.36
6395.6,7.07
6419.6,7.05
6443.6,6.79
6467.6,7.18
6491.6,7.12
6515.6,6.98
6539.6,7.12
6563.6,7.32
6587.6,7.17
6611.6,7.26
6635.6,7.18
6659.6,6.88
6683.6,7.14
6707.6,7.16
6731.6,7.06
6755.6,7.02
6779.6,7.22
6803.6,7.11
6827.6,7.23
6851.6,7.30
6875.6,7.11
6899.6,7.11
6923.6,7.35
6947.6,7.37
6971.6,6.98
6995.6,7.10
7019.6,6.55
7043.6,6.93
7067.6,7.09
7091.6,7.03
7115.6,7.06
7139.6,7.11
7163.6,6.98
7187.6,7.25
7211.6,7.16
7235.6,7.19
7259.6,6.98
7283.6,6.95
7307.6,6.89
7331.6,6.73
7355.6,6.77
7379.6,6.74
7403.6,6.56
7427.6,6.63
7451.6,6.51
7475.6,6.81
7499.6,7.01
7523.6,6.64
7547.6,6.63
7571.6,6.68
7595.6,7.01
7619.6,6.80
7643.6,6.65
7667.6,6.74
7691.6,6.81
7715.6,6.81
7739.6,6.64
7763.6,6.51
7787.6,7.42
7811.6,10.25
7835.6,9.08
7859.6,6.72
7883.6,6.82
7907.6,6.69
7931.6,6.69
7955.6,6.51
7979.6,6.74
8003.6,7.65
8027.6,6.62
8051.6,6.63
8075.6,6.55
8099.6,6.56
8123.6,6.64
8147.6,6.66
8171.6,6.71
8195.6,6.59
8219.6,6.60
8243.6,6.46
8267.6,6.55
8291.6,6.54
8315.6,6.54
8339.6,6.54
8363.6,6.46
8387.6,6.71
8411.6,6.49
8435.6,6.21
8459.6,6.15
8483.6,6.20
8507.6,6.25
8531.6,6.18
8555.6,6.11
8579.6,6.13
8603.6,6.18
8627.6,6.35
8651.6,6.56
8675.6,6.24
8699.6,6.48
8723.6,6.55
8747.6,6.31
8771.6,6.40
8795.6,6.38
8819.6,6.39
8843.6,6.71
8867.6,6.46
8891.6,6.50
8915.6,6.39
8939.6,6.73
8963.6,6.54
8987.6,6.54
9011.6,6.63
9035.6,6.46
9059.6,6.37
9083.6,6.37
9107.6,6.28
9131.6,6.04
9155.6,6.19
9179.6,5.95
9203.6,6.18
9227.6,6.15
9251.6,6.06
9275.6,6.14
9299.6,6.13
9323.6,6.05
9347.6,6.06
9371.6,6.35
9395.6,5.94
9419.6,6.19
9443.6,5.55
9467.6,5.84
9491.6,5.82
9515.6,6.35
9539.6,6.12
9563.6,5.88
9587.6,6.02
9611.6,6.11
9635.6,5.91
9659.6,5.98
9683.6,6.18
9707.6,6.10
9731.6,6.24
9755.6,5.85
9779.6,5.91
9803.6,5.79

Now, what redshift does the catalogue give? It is 0.19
